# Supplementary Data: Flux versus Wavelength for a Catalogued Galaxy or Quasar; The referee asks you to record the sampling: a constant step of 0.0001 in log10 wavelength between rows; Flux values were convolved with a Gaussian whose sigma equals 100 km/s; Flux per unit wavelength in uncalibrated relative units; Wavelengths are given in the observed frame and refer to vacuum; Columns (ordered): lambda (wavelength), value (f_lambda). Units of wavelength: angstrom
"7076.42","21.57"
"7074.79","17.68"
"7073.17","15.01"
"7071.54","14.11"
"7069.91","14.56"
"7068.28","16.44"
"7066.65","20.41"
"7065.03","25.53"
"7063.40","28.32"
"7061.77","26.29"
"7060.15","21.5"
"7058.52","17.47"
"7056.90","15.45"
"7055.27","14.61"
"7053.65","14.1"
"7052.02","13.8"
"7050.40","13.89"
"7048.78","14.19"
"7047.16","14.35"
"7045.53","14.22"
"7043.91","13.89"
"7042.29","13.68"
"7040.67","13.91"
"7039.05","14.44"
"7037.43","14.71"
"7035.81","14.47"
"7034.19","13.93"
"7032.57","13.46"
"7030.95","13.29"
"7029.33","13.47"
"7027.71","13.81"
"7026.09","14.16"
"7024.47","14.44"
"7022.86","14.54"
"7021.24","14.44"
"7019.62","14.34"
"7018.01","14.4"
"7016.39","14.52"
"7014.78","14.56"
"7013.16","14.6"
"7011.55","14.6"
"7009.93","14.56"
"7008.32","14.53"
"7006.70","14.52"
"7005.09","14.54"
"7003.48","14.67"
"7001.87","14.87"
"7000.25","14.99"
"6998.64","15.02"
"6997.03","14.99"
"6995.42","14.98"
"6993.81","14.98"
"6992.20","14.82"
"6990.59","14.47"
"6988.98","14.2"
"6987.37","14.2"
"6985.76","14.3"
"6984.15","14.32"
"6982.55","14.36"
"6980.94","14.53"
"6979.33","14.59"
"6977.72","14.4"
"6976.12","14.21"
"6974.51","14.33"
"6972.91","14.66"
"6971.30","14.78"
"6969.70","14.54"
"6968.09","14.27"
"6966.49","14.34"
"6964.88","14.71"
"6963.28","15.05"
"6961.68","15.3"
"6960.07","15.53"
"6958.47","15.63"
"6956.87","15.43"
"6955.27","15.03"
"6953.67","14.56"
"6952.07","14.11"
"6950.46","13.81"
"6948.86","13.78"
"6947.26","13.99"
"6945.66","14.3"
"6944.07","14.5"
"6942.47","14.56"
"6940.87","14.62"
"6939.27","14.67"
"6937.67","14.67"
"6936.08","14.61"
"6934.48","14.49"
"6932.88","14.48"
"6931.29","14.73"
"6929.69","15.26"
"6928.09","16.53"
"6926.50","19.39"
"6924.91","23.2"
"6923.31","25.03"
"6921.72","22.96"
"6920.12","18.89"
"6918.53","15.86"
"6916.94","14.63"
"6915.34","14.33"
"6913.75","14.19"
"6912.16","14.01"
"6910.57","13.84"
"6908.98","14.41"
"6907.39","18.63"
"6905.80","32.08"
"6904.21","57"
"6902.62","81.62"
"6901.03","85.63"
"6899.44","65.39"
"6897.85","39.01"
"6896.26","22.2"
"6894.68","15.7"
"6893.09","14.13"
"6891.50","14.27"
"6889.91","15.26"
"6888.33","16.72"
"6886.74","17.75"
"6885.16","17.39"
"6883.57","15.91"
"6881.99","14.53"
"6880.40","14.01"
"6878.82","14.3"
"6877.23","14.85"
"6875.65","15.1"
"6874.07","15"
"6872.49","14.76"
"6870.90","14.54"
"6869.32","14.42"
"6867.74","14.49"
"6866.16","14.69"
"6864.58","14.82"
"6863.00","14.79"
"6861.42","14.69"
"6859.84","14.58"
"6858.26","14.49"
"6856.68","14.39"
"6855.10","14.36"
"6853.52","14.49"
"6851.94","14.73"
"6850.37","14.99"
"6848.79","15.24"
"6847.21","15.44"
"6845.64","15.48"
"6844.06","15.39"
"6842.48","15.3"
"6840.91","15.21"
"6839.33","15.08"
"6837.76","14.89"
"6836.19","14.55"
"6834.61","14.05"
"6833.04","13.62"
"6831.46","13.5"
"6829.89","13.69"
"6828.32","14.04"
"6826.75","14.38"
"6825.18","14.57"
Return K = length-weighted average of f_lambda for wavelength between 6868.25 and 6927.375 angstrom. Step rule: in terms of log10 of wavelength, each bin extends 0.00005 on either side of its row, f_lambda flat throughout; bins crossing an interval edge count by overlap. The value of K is 23.5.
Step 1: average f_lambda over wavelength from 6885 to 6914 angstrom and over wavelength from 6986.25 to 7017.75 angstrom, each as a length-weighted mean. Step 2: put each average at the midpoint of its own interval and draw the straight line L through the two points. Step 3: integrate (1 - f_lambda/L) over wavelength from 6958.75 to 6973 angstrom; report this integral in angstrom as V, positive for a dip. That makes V 3.8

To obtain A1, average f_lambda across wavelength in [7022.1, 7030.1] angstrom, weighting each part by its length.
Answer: 14.1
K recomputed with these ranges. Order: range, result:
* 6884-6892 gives 16.3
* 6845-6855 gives 15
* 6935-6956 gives 14.4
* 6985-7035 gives 14.4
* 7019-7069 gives 16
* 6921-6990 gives 15.4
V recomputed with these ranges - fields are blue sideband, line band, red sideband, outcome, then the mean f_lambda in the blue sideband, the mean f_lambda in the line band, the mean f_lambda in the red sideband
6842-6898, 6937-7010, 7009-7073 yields 4.9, 15.6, 14.6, 15.7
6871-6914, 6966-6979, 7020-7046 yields 3.1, 25.4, 14.5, 14.1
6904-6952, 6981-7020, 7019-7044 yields 1.2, 17.4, 14.6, 14.1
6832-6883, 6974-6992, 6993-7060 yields 0.2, 14.7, 14.4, 14.5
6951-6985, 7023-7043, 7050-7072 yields 3.8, 14.7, 14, 18.5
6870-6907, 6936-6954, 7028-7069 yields 6.9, 27.2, 14.3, 16.4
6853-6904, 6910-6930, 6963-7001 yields 1.6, 22.3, 17.6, 14.6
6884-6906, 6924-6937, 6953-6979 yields 4.4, 35.1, 16.6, 14.8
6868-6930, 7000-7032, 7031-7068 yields 6.5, 23.1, 14.4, 16.6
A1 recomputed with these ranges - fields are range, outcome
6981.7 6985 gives 14.4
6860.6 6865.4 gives 14.8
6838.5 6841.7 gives 15.2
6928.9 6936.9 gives 14.7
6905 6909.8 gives 21.7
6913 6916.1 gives 14.3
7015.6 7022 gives 14.4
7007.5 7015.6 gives 14.6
